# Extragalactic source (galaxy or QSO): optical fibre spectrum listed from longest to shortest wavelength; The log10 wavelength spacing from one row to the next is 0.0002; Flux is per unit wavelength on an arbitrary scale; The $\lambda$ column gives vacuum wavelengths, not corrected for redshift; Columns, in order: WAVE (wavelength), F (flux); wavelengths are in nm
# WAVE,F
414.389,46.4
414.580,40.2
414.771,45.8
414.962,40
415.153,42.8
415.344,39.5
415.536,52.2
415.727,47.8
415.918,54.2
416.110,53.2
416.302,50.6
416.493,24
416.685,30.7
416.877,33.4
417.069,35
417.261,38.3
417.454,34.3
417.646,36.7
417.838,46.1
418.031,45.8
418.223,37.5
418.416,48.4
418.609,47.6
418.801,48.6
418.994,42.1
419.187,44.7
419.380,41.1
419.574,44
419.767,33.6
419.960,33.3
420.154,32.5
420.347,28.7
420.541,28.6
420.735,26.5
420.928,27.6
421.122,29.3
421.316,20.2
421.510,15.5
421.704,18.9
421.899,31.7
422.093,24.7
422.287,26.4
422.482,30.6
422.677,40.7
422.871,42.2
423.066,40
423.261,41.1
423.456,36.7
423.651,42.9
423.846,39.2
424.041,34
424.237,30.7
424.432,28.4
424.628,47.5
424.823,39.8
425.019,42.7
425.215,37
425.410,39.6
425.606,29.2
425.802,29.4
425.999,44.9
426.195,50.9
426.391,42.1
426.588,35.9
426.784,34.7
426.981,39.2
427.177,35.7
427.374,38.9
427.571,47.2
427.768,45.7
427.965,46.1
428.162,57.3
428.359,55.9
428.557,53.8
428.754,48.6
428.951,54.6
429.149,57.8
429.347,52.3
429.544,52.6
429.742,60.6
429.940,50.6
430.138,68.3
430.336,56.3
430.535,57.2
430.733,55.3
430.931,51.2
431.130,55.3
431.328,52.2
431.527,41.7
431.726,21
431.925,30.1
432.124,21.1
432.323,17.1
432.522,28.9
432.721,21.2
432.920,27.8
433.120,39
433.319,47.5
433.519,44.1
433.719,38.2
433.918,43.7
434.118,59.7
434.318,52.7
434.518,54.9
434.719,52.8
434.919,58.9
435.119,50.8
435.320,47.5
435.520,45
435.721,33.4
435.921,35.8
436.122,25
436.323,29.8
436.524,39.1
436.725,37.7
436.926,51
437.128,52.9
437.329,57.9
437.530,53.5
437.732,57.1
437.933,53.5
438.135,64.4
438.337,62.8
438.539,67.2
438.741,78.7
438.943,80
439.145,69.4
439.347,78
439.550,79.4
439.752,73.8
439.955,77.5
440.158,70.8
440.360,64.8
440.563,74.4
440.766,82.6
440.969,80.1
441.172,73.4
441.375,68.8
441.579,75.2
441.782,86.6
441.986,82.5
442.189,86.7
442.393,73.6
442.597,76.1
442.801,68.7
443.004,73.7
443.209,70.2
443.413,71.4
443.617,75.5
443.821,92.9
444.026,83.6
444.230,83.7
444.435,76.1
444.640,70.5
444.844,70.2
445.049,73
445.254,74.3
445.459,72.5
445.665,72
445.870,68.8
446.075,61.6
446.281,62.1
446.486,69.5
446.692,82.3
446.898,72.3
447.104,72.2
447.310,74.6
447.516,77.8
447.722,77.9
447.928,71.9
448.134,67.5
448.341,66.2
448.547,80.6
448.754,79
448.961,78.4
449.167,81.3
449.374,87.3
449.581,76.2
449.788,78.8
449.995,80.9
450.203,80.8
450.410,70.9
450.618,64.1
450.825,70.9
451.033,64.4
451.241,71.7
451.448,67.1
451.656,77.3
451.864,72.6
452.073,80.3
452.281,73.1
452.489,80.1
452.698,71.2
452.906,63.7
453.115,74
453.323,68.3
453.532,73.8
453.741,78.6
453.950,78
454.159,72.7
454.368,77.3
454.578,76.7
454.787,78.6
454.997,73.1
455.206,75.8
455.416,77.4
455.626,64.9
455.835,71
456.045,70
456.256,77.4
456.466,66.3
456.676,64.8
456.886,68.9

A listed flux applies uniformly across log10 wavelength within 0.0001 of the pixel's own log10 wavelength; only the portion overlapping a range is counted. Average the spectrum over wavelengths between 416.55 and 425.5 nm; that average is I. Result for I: 35.7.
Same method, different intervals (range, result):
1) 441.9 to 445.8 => 76.1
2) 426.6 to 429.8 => 48.3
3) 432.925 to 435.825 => 47.1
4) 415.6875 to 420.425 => 40.4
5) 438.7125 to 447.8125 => 75.1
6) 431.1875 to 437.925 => 41.8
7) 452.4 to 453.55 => 71.6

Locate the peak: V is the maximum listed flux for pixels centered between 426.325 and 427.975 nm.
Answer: 47.2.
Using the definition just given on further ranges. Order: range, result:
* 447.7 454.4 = 87.3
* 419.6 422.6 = 33.6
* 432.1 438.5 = 64.4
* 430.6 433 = 55.3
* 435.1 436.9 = 50.8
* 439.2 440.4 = 79.4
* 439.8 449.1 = 92.9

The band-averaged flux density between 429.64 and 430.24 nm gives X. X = 59.8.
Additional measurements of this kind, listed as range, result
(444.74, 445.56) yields 72.6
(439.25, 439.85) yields 77.1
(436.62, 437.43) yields 49.8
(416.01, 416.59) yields 42.6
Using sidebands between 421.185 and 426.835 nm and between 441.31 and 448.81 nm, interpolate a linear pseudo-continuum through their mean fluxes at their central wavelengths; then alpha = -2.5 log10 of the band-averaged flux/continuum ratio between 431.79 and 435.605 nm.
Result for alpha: 0.296 mag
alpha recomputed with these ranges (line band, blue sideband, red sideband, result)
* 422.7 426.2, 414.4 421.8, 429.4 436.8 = 0.05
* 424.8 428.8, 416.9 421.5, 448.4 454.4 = 0.08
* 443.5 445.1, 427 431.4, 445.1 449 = -0.13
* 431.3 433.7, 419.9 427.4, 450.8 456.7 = 0.38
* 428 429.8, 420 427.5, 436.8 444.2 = -0.18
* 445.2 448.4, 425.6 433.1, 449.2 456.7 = -0.09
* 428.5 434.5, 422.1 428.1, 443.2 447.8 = 0.09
